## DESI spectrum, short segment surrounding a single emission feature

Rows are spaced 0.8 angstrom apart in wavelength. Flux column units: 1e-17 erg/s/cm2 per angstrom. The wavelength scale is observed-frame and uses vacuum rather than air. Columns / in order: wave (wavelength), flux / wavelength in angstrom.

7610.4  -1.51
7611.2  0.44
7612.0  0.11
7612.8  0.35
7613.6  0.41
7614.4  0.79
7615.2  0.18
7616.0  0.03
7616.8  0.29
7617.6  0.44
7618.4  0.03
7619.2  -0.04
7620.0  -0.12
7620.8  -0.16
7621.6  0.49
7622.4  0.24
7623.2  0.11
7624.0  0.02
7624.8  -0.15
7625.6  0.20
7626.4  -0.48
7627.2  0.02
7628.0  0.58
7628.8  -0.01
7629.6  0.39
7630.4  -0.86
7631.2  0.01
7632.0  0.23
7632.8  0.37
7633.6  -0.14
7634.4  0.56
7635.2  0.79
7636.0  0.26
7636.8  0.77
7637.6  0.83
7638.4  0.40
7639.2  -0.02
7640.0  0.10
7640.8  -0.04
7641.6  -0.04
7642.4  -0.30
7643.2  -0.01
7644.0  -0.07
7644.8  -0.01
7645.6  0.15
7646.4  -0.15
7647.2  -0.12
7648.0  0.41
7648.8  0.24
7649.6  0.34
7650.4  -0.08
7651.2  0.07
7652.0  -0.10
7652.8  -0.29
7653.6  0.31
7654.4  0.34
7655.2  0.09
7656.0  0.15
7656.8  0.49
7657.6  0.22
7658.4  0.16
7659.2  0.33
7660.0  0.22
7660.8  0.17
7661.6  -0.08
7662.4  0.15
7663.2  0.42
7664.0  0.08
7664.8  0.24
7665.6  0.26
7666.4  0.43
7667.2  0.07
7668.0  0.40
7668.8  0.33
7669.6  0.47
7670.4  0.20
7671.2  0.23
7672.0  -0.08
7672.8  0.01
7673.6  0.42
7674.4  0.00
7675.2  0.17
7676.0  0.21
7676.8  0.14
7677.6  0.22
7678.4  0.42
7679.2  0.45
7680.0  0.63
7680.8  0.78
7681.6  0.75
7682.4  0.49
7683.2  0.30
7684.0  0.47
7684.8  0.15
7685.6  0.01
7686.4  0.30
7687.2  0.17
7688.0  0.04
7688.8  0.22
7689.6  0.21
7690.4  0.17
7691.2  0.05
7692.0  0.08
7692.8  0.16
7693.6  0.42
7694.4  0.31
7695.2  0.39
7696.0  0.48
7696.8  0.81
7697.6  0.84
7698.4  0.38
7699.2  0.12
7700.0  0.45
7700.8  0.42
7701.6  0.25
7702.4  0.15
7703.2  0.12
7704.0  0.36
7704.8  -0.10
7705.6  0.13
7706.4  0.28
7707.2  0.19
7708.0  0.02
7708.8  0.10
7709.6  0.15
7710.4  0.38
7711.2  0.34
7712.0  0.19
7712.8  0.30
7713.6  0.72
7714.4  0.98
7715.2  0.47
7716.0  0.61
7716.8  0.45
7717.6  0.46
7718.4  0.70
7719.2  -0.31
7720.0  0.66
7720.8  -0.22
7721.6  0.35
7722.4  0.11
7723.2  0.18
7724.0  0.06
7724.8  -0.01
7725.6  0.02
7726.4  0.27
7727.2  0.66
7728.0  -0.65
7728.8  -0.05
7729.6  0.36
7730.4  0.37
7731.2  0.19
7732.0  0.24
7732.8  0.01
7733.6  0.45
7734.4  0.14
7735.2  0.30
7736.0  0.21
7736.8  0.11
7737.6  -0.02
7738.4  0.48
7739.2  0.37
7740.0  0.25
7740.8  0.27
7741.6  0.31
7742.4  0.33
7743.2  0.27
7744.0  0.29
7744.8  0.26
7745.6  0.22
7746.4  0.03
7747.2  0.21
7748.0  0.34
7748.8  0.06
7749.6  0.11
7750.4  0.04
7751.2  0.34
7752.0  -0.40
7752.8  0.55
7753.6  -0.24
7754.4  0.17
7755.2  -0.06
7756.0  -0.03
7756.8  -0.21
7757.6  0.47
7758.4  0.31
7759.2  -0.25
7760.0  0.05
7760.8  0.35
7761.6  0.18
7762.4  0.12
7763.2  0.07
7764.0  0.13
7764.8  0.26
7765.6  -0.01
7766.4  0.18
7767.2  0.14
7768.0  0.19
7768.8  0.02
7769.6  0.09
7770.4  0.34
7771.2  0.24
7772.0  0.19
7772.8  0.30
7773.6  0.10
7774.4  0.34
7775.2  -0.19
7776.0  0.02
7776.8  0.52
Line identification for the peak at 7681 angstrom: [S II]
